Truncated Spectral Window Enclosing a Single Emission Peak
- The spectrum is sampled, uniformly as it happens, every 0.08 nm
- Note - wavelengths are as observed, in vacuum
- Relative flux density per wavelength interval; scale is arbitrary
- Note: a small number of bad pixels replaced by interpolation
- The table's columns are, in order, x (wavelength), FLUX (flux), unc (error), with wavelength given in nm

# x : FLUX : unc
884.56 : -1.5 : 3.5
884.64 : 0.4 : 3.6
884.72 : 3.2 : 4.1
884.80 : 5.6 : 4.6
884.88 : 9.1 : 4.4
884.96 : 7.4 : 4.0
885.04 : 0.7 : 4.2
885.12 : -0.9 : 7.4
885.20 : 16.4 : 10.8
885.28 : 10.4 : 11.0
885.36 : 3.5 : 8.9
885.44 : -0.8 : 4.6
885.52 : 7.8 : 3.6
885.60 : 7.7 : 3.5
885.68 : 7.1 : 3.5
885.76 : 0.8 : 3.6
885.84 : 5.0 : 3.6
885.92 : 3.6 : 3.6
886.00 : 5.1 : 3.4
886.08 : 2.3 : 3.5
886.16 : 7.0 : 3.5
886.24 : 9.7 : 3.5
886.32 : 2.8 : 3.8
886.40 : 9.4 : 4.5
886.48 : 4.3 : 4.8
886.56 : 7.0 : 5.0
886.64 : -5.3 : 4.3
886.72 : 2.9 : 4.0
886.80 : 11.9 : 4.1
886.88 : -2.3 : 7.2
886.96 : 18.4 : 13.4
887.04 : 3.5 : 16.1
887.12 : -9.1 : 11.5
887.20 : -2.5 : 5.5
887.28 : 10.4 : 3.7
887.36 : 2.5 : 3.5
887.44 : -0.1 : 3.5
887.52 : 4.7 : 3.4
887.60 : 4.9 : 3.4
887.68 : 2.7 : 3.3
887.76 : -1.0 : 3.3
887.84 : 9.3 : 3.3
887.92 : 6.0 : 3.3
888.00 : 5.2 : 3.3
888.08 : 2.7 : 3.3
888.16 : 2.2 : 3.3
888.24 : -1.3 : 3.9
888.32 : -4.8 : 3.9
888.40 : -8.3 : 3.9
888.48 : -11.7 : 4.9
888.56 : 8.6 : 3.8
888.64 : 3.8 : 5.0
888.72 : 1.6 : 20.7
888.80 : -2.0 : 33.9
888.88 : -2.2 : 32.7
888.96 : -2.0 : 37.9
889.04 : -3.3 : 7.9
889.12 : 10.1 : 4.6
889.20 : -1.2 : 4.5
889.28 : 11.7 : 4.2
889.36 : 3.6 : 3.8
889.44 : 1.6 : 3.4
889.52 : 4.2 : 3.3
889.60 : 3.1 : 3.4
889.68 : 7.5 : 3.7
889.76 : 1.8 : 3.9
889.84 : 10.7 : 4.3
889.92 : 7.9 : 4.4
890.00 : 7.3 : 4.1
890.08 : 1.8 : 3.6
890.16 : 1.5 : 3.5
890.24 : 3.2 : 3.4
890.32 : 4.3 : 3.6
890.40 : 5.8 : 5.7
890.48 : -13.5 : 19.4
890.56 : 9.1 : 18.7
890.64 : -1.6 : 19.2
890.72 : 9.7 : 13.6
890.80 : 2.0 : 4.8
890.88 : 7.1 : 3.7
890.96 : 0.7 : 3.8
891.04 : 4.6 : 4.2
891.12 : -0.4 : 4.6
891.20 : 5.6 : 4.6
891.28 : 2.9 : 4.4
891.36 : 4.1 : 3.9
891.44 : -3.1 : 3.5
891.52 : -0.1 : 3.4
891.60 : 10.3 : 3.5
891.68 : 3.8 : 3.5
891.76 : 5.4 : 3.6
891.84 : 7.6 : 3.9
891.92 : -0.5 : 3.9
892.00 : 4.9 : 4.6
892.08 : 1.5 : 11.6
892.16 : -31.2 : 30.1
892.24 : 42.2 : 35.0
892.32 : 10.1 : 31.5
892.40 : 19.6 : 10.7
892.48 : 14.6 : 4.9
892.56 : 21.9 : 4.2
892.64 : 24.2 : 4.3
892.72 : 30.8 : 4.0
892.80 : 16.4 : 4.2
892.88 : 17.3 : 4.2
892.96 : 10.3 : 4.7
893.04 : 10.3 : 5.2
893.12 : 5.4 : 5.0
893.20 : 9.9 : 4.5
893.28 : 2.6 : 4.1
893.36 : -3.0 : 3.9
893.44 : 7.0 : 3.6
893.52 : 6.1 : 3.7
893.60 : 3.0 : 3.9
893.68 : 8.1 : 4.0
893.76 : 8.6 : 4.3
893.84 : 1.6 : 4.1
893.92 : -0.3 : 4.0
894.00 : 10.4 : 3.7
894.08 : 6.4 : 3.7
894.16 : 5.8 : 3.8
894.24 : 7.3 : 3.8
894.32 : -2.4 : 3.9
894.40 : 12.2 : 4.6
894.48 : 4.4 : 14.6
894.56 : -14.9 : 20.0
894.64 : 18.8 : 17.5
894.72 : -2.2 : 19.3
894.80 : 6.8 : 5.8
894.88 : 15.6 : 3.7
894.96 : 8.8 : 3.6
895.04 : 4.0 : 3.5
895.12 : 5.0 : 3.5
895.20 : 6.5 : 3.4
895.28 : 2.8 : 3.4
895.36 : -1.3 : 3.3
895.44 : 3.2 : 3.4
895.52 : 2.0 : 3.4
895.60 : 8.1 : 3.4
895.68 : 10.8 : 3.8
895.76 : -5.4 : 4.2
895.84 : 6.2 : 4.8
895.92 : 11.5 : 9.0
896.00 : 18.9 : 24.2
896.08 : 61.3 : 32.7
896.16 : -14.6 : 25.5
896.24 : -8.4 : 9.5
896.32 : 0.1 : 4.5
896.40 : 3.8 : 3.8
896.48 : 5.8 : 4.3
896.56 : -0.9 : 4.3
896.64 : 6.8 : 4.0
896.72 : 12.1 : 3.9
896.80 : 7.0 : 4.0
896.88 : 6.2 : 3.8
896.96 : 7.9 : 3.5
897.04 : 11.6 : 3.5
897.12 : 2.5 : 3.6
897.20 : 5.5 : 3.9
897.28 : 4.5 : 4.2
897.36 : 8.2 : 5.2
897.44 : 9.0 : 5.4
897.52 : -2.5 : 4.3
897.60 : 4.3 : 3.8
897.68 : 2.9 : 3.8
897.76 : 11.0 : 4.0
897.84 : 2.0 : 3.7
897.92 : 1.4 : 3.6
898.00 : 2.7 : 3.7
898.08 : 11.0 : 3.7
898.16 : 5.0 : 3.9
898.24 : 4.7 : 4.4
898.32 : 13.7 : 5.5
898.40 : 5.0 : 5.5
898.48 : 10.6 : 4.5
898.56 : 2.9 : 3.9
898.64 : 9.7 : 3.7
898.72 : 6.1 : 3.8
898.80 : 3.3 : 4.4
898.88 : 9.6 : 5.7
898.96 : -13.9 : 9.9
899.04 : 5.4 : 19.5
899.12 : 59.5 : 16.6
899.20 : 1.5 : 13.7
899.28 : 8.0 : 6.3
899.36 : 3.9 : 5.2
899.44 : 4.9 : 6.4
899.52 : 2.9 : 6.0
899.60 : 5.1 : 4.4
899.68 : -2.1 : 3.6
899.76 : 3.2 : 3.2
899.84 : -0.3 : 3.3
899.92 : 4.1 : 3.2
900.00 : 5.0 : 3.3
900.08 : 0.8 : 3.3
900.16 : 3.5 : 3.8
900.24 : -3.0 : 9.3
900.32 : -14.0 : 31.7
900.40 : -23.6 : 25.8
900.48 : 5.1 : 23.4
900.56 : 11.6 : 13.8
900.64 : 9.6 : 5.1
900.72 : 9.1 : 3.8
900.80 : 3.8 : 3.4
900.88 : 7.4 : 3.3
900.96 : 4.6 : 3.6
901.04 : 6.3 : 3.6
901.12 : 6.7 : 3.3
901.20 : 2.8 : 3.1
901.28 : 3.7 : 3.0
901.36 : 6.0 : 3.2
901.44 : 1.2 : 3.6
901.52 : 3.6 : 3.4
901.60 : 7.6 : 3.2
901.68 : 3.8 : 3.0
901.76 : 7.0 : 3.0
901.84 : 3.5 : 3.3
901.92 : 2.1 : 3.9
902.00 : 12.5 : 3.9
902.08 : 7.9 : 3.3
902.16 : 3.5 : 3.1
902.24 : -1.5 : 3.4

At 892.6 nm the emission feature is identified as H-gamma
